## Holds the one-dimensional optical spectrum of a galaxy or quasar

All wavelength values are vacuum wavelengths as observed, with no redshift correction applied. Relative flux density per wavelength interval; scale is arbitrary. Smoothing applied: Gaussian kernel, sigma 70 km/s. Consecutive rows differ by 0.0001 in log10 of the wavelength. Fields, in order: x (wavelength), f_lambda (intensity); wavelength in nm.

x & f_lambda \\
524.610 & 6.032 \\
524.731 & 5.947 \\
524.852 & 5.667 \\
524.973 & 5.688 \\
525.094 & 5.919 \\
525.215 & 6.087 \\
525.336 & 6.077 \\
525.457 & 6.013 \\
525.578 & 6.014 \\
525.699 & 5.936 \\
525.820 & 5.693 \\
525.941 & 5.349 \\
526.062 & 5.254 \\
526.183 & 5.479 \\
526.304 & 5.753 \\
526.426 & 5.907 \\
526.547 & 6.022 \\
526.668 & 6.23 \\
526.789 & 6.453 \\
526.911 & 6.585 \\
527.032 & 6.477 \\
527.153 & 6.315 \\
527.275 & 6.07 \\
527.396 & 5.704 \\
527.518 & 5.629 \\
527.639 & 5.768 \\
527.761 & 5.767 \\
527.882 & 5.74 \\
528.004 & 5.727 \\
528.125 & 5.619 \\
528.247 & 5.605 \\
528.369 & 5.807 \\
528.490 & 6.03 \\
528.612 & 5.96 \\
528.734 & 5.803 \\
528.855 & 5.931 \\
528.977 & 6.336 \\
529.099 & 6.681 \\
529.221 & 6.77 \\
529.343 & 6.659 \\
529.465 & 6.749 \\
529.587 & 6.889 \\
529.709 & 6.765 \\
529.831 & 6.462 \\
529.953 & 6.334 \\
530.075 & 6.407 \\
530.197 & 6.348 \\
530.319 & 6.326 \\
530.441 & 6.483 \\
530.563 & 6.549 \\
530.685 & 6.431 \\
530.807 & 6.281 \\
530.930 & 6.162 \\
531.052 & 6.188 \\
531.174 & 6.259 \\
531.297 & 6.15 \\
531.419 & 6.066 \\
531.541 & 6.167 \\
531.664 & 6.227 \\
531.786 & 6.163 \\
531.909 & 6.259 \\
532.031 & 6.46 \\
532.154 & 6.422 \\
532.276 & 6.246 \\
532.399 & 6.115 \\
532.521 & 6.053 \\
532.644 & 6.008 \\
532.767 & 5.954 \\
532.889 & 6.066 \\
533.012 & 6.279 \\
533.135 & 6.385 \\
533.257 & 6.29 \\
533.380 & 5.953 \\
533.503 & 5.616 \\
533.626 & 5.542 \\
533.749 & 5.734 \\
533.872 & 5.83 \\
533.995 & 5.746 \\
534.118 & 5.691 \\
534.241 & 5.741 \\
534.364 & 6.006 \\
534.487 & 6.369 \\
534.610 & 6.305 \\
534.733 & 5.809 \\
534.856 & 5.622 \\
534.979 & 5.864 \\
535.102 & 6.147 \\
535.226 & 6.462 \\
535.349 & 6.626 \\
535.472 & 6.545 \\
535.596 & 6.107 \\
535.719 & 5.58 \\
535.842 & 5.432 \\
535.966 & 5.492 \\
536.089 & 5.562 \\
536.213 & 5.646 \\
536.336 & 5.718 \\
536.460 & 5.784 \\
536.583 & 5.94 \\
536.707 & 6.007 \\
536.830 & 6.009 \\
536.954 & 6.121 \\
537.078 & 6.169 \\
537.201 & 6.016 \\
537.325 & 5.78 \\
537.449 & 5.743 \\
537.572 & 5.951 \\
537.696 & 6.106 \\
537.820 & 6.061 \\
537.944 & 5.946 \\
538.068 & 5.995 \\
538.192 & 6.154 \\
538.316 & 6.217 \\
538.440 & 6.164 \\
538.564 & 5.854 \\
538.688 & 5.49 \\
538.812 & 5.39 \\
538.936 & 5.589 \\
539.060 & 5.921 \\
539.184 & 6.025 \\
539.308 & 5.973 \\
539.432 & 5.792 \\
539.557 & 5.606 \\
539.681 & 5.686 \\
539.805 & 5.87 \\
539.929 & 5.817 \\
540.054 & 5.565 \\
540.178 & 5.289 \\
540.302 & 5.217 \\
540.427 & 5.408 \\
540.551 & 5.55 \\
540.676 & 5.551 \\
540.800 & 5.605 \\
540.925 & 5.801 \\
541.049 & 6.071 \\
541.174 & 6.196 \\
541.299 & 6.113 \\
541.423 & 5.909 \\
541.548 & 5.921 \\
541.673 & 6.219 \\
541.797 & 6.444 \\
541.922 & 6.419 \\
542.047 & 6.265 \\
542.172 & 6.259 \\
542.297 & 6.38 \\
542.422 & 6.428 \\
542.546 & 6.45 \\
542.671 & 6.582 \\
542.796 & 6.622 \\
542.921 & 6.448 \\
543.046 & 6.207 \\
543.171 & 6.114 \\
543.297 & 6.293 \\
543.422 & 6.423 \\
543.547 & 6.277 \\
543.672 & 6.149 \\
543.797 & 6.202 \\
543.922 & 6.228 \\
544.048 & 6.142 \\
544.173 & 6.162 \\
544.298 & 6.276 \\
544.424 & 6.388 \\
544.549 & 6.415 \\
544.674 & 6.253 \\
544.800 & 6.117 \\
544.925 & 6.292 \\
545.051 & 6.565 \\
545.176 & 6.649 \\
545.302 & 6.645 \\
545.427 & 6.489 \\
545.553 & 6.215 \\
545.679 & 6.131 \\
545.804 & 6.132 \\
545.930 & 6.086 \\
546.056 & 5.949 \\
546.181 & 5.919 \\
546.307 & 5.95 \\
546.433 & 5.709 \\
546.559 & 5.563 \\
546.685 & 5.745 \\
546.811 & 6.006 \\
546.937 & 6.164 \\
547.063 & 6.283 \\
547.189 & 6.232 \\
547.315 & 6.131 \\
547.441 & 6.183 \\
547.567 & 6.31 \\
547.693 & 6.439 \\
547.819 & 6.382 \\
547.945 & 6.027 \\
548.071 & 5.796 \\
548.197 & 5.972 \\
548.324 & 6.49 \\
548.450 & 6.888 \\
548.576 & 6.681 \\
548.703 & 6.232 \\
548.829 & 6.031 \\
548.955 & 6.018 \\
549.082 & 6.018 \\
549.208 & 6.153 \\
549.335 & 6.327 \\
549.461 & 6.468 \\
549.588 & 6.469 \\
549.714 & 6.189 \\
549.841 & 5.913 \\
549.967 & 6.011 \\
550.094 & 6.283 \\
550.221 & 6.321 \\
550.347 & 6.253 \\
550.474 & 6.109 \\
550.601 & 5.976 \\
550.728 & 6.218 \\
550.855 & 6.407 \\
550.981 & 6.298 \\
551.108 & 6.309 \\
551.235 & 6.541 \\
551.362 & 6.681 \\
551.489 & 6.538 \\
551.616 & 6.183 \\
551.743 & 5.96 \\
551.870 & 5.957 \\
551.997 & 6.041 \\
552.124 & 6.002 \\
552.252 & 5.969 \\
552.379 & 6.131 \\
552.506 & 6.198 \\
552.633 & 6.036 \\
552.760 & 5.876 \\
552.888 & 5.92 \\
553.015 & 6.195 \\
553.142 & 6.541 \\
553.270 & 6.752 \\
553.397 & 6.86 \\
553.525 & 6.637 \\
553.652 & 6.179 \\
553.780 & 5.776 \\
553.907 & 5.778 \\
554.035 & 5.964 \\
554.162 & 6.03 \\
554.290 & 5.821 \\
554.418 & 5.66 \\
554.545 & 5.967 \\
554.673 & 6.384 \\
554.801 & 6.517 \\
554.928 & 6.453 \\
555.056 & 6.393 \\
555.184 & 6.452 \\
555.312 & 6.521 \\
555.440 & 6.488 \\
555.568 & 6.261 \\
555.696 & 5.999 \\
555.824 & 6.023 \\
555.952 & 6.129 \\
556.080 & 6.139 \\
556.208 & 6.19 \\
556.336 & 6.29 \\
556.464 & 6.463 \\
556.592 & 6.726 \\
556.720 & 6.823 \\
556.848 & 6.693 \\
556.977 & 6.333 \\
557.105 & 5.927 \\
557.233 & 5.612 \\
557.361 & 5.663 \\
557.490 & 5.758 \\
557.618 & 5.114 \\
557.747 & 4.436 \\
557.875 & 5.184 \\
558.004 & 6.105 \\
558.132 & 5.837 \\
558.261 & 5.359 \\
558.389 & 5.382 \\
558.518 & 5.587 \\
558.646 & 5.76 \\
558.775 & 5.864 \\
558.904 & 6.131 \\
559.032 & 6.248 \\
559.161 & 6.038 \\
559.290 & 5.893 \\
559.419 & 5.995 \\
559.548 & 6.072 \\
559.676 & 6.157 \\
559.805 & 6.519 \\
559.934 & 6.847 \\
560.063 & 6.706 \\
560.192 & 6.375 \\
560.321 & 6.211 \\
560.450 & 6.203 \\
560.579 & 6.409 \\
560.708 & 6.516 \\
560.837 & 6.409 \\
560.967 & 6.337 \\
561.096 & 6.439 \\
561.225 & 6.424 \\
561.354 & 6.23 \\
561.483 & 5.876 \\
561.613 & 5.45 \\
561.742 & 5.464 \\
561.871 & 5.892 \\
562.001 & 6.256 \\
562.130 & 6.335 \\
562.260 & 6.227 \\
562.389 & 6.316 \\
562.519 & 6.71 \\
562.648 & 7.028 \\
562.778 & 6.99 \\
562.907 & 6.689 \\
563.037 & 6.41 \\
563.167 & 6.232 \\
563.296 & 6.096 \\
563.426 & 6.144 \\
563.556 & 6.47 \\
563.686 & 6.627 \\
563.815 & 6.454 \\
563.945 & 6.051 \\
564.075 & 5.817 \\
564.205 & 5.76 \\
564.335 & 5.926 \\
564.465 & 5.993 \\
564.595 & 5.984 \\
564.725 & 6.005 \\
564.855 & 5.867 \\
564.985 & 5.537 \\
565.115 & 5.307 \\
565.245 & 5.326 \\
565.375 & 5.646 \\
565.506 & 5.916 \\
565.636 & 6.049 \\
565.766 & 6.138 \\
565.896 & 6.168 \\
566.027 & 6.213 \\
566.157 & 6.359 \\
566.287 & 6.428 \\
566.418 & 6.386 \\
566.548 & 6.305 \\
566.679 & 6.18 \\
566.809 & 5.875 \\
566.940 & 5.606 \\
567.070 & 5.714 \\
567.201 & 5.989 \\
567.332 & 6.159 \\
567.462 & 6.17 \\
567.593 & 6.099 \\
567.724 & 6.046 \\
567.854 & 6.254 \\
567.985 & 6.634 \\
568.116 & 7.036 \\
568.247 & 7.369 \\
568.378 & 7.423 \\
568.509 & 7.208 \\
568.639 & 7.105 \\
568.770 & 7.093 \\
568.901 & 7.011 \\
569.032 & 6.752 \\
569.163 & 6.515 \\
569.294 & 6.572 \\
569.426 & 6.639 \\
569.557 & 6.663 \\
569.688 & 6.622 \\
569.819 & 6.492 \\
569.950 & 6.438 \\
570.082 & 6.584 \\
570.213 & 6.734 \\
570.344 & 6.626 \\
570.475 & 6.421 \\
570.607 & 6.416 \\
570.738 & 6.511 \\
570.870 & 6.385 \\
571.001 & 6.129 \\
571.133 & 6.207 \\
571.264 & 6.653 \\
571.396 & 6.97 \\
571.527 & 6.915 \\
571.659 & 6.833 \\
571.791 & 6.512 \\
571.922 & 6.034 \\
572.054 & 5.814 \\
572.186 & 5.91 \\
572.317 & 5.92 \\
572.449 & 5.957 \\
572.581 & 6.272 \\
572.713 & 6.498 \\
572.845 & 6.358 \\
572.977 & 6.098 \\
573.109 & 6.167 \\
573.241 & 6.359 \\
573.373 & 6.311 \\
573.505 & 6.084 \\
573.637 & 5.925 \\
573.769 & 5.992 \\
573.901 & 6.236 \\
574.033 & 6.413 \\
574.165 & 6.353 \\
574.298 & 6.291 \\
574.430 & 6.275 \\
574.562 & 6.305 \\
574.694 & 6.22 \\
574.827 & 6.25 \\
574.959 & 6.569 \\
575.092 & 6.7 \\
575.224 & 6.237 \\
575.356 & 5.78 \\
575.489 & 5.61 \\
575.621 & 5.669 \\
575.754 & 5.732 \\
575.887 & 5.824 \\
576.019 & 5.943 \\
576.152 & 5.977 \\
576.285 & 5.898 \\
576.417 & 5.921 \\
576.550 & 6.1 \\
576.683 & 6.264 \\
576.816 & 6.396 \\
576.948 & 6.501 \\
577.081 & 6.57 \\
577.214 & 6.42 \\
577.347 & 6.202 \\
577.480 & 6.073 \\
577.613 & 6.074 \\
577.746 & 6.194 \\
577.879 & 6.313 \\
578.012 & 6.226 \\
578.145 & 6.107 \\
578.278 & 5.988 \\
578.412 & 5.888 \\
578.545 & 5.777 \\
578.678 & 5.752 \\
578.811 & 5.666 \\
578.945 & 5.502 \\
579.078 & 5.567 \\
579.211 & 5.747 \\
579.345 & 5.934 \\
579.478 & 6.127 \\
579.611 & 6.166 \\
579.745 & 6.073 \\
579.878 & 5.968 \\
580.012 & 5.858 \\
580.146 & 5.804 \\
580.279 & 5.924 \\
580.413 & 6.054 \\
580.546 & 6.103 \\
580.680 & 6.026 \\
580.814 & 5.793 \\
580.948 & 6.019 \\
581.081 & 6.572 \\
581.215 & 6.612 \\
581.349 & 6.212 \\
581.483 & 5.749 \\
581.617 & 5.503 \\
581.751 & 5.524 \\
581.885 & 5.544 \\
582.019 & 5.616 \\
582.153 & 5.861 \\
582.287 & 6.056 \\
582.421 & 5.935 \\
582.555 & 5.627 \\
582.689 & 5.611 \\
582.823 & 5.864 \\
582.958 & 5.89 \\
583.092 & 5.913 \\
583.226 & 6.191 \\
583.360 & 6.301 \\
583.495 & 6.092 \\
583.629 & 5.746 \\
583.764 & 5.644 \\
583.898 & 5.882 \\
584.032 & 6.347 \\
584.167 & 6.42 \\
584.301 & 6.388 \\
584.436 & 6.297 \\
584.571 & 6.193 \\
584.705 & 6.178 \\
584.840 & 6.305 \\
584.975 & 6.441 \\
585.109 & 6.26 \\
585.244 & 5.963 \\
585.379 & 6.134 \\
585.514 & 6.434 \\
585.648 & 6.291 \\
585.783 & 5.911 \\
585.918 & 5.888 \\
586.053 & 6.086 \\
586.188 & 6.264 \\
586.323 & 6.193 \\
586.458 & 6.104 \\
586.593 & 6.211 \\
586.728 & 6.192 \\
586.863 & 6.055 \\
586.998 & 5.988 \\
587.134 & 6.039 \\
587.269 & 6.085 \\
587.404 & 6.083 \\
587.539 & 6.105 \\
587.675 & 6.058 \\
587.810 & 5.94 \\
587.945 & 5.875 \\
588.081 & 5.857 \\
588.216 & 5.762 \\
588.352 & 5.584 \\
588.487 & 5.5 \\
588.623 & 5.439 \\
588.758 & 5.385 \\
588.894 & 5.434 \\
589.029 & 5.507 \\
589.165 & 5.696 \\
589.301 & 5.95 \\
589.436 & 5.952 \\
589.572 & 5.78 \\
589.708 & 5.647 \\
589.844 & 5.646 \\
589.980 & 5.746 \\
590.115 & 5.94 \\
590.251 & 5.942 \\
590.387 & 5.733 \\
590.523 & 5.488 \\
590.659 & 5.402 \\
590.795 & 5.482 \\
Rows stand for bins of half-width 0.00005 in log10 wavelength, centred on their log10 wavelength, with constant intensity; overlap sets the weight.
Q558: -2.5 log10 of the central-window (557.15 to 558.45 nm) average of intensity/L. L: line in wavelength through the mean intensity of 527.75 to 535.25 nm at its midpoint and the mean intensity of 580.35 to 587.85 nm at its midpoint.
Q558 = 0.12 mag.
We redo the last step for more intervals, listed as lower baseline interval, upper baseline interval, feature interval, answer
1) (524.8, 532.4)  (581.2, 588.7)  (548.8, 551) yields -0.021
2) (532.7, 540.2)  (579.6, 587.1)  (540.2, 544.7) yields -0.039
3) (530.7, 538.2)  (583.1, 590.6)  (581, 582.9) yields 0.018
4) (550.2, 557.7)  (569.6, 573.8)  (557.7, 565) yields 0.024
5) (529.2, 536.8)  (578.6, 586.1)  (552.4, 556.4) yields -0.024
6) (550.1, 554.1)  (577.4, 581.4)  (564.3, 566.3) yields 0.035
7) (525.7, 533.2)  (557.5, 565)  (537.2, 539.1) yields 0.043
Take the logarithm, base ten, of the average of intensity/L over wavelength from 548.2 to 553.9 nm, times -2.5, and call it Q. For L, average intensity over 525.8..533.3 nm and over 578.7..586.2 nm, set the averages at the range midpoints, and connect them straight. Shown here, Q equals -0.03 mag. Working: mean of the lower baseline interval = 6.15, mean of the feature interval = 6.24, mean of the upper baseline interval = 6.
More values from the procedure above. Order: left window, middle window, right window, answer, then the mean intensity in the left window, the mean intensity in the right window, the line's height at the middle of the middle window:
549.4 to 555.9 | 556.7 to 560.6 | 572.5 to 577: 0.04 mag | 6.21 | 6.16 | 6.2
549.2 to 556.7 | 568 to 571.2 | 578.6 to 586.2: -0.10 mag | 6.23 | 6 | 6.1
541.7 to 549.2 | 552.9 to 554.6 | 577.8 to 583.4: 0.00 mag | 6.24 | 5.93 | 6.17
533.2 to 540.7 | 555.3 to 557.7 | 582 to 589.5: -0.04 mag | 5.86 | 5.99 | 5.91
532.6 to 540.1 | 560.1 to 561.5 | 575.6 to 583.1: -0.07 mag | 5.92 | 5.97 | 5.95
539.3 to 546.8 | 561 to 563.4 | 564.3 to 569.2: -0.01 mag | 6.09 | 6.26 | 6.23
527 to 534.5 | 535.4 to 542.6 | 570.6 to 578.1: 0.04 mag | 6.14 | 6.22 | 6.15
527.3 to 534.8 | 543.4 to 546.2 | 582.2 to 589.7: -0.03 mag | 6.13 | 5.98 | 6.09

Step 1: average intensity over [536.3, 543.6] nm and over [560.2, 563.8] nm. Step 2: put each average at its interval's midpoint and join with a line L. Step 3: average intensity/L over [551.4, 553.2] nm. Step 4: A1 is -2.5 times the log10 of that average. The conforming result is 0.01 mag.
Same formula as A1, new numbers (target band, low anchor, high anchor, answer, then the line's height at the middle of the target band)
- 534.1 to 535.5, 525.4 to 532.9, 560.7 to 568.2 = 0.01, 6.14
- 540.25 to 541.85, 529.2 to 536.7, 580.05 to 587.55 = 0.05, 6.12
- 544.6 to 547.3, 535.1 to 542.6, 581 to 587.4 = -0.04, 5.95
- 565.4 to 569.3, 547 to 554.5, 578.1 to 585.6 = -0.06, 6.09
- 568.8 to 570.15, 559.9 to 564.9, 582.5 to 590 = -0.08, 6.17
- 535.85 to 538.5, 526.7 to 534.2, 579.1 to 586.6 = 0.04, 6.14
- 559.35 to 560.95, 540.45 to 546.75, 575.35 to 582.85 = -0.05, 6.08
